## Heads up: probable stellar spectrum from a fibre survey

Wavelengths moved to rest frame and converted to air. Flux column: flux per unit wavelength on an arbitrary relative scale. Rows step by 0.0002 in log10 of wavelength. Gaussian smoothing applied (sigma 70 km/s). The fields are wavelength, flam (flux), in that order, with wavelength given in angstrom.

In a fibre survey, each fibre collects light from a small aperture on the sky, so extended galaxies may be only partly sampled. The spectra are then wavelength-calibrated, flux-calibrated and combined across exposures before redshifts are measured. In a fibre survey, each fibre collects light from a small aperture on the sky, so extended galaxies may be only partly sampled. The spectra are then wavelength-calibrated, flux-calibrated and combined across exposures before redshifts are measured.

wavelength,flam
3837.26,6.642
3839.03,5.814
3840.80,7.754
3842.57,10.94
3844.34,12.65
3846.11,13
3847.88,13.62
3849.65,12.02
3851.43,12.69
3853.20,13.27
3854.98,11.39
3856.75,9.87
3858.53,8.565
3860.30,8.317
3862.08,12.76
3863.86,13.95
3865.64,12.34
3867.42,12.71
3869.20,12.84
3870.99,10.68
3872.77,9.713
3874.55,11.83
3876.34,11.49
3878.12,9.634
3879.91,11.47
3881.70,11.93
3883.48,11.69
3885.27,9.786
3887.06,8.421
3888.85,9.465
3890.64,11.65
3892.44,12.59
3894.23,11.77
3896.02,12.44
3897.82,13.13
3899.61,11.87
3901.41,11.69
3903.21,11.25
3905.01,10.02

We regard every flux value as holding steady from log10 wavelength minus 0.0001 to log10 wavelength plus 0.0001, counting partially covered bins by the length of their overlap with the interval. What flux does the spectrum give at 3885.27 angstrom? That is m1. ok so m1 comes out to 9.786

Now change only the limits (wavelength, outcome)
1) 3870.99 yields 10.68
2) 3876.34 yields 11.49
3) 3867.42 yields 12.71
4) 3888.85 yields 9.465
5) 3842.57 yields 10.94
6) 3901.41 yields 11.69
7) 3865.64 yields 12.34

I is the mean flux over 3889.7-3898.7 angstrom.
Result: 12.3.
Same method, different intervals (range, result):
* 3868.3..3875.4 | 11.3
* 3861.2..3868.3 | 12.9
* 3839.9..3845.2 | 10.4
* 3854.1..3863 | 10.2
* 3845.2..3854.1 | 12.9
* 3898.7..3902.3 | 11.8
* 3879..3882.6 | 11.7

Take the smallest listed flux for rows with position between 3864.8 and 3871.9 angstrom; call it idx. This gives 10.68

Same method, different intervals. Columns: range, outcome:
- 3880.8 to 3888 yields 8.421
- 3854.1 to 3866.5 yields 8.317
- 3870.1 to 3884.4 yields 9.634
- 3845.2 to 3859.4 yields 8.565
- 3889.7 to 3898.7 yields 11.65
